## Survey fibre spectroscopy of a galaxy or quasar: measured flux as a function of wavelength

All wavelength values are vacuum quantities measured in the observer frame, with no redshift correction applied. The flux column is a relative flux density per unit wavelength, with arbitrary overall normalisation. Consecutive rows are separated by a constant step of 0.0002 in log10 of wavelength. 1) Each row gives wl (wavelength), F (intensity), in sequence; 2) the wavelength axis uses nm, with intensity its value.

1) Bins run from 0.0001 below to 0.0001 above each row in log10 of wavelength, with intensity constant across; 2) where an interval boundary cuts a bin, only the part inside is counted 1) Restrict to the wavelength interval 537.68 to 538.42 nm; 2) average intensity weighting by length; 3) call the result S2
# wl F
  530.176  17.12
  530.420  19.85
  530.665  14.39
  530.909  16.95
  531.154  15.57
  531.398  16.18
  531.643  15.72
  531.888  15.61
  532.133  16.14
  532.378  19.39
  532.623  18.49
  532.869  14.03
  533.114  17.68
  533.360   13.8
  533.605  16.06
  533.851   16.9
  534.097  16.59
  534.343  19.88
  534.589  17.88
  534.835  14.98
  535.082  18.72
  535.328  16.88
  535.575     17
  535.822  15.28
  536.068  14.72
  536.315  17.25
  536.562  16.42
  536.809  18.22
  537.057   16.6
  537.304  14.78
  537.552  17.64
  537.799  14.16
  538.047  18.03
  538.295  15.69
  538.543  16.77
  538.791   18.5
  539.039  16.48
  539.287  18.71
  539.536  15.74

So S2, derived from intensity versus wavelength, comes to 16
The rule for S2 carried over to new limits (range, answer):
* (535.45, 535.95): 16.1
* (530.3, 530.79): 17.1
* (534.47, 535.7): 17.1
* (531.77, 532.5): 17.1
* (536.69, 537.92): 16.3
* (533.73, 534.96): 17.2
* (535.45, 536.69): 16.1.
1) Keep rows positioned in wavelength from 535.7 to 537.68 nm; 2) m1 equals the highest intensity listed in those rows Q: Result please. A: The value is 18.22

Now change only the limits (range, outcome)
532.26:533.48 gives 19.39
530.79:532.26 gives 16.95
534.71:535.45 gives 18.72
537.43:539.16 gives 18.5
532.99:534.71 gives 19.88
